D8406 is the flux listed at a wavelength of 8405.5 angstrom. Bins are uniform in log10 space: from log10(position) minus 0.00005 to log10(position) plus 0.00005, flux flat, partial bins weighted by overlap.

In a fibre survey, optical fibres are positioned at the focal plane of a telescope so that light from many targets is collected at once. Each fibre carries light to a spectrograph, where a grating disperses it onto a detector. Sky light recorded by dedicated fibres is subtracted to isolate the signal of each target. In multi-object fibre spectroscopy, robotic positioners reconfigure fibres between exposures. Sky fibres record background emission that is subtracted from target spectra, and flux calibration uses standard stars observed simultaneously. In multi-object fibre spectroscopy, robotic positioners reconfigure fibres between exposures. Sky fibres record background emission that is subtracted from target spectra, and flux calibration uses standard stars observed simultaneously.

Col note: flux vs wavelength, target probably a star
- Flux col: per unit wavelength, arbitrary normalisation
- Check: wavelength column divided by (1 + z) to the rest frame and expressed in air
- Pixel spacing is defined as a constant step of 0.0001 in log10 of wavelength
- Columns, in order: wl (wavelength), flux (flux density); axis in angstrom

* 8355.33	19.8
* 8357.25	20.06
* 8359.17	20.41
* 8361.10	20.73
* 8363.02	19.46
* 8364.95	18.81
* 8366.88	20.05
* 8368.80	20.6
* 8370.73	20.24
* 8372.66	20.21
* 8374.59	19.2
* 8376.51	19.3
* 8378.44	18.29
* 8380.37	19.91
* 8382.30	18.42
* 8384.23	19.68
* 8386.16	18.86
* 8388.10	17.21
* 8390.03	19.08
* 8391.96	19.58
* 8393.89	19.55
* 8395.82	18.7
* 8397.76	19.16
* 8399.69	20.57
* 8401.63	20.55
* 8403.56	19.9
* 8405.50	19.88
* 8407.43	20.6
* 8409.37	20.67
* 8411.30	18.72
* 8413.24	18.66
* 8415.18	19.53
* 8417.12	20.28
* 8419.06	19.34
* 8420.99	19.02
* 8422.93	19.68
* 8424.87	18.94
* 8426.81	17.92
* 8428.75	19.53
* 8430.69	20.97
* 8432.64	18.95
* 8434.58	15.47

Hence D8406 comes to 19.88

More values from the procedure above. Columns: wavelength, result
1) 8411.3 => 18.72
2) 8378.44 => 18.29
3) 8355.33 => 19.8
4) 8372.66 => 20.21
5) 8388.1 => 17.21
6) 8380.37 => 19.91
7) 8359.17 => 20.41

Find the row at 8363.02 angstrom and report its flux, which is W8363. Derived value 19.46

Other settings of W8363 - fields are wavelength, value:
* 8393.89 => 19.55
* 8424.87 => 18.94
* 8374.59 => 19.2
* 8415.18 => 19.53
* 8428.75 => 19.53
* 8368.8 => 20.6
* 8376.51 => 19.3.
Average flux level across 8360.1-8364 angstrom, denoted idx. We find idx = 20.1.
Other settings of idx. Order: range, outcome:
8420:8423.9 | 19.4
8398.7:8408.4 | 20.3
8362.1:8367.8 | 19.4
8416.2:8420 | 19.8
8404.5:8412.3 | 20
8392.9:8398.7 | 19.1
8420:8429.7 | 19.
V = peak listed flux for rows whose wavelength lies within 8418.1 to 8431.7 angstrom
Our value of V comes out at 20.97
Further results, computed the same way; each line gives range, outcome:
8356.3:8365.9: 20.73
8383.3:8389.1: 19.68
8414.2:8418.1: 20.28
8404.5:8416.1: 20.67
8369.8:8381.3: 20.24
